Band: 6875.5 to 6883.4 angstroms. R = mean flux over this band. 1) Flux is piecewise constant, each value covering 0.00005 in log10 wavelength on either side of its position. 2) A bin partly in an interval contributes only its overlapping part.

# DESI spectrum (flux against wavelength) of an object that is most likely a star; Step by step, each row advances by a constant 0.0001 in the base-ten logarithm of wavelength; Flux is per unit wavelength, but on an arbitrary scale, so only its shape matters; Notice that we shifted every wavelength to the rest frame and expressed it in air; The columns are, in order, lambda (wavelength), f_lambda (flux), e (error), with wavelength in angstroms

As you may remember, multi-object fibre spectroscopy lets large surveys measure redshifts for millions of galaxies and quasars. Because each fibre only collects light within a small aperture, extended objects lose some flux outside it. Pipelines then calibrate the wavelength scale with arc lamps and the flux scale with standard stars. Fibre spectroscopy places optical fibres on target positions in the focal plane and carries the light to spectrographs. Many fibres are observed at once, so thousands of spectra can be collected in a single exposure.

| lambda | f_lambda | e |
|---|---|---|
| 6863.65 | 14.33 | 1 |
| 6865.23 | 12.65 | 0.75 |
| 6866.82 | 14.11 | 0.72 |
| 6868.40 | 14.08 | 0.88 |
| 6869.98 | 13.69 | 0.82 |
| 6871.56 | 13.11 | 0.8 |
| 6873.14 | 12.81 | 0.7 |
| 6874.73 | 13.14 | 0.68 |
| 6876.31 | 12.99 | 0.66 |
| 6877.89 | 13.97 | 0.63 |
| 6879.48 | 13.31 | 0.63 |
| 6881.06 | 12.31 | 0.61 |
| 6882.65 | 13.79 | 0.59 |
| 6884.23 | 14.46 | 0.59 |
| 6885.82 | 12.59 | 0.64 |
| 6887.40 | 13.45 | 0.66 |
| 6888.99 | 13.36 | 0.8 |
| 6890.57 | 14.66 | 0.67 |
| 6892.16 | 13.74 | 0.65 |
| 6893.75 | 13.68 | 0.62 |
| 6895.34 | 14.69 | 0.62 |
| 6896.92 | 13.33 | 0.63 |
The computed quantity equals 13.3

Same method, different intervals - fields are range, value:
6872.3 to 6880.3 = 13.2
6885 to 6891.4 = 13.5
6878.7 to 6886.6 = 13.3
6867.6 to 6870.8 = 13.9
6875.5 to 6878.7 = 13.5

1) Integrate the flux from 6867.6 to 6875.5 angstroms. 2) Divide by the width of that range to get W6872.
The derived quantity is 13.4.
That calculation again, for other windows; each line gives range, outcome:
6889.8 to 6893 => 14.2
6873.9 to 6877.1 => 13.1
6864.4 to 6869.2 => 13.6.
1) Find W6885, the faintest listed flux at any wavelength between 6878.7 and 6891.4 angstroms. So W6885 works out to 12.31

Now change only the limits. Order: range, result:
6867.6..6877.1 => 12.81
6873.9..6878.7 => 12.99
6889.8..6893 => 13.74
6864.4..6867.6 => 12.65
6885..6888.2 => 12.59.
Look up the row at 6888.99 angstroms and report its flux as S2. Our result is 13.36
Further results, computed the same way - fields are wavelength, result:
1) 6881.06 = 12.31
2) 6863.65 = 14.33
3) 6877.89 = 13.97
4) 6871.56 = 13.11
